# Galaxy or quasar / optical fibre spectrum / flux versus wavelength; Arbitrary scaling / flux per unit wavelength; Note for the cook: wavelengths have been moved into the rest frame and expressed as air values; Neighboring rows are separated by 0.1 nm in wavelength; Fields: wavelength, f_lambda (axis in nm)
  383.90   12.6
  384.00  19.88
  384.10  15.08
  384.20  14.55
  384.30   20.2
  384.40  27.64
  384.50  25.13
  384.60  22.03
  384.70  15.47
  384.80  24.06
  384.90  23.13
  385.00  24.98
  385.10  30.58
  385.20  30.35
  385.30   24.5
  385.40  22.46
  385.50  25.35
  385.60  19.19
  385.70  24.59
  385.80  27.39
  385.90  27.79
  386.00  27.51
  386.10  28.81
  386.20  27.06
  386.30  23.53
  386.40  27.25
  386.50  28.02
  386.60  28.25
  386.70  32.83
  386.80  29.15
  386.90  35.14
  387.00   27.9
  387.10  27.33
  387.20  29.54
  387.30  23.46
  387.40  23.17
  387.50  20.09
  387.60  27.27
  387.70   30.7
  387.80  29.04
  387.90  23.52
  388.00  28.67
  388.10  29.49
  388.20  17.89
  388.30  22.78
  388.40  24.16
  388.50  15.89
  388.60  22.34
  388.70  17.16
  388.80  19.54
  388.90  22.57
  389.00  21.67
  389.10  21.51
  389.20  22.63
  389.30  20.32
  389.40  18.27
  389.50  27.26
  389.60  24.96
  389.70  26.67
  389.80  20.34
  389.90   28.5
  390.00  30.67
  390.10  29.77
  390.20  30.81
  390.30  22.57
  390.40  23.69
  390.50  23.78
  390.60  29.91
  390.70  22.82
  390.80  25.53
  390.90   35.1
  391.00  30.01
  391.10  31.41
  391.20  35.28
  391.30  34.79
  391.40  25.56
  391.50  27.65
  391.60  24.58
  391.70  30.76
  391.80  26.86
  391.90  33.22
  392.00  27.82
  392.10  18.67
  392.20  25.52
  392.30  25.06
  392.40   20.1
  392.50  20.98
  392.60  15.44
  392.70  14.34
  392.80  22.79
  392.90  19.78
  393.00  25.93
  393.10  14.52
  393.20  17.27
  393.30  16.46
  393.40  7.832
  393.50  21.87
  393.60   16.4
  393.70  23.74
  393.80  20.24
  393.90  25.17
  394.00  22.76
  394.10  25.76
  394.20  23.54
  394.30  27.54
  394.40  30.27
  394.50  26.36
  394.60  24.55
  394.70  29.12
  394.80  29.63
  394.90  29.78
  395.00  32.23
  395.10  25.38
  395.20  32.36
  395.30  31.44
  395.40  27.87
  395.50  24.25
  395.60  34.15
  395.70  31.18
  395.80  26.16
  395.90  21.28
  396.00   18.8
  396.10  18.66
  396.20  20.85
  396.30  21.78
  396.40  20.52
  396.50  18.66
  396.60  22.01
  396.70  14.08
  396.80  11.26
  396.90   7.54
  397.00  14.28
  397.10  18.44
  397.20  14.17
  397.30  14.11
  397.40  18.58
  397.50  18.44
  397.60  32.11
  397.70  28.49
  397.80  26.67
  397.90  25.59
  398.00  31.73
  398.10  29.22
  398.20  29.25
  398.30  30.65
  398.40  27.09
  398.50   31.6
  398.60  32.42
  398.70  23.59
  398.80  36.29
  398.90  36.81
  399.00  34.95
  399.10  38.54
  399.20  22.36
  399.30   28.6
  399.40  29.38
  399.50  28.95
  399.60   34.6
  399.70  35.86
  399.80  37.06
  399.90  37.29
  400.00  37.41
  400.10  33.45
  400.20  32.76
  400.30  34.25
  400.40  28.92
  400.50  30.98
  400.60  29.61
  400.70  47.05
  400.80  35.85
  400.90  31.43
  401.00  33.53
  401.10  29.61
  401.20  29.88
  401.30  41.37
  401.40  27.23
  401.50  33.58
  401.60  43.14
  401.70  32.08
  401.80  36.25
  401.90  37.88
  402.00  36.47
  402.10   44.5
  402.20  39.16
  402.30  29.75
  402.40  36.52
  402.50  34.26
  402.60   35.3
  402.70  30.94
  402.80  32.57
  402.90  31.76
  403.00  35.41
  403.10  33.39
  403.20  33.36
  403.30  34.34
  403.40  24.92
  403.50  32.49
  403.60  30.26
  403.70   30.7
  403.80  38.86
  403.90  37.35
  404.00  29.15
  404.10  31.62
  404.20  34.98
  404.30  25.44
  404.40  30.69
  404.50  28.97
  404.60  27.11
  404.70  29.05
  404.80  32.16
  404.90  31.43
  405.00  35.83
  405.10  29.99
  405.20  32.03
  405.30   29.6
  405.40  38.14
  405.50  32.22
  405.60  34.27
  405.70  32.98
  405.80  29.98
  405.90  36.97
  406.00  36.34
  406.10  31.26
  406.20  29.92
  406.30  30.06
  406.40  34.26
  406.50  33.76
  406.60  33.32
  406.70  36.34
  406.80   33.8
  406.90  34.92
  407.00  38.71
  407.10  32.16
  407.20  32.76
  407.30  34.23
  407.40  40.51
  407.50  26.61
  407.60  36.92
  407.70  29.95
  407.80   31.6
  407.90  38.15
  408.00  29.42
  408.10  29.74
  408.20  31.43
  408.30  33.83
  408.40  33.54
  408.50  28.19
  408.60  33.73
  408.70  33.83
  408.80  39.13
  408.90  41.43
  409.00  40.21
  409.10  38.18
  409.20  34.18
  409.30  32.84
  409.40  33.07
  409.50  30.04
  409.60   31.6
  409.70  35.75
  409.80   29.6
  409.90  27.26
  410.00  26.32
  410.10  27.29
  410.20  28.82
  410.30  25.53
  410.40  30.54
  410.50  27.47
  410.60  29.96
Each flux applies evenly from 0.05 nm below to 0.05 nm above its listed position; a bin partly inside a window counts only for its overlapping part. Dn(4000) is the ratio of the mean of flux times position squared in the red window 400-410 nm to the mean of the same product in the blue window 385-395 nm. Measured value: 1.44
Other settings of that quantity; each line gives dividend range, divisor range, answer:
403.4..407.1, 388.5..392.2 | 1.36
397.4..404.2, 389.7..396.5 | 1.36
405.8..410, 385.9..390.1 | 1.47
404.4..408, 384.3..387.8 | 1.39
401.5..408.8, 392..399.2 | 1.46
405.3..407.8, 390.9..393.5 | 1.51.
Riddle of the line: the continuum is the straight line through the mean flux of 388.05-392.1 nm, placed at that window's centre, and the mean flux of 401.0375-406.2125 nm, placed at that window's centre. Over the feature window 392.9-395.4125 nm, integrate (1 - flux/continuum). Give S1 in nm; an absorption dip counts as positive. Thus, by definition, 0.34 nm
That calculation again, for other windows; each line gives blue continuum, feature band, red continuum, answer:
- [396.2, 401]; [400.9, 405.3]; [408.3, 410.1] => -0.44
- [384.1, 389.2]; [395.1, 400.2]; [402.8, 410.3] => 0.48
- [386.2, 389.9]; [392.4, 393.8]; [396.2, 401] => 0.42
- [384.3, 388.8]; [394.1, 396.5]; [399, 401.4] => 0.33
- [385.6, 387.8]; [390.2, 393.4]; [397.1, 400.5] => 0.41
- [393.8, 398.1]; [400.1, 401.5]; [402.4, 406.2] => -0.22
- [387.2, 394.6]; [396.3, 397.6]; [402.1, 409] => 0.51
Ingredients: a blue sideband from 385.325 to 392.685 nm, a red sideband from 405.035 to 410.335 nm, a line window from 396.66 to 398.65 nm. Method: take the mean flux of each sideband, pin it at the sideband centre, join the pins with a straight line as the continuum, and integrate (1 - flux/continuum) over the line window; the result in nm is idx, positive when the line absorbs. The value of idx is 0.430 nm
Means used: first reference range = 25.7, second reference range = 33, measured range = 22.8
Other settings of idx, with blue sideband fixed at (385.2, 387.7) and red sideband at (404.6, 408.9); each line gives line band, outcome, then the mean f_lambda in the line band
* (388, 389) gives 0.21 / 21.7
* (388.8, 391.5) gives 0.16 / 26.3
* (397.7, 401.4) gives -0.16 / 32.2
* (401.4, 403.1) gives -0.19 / 35.3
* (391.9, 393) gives 0.26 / 21.8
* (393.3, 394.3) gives 0.28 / 20.9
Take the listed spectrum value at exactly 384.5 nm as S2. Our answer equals 25.13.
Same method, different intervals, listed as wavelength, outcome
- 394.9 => 29.78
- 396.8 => 11.26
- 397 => 14.28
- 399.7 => 35.86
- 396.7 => 14.08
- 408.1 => 29.74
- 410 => 26.32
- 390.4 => 23.69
